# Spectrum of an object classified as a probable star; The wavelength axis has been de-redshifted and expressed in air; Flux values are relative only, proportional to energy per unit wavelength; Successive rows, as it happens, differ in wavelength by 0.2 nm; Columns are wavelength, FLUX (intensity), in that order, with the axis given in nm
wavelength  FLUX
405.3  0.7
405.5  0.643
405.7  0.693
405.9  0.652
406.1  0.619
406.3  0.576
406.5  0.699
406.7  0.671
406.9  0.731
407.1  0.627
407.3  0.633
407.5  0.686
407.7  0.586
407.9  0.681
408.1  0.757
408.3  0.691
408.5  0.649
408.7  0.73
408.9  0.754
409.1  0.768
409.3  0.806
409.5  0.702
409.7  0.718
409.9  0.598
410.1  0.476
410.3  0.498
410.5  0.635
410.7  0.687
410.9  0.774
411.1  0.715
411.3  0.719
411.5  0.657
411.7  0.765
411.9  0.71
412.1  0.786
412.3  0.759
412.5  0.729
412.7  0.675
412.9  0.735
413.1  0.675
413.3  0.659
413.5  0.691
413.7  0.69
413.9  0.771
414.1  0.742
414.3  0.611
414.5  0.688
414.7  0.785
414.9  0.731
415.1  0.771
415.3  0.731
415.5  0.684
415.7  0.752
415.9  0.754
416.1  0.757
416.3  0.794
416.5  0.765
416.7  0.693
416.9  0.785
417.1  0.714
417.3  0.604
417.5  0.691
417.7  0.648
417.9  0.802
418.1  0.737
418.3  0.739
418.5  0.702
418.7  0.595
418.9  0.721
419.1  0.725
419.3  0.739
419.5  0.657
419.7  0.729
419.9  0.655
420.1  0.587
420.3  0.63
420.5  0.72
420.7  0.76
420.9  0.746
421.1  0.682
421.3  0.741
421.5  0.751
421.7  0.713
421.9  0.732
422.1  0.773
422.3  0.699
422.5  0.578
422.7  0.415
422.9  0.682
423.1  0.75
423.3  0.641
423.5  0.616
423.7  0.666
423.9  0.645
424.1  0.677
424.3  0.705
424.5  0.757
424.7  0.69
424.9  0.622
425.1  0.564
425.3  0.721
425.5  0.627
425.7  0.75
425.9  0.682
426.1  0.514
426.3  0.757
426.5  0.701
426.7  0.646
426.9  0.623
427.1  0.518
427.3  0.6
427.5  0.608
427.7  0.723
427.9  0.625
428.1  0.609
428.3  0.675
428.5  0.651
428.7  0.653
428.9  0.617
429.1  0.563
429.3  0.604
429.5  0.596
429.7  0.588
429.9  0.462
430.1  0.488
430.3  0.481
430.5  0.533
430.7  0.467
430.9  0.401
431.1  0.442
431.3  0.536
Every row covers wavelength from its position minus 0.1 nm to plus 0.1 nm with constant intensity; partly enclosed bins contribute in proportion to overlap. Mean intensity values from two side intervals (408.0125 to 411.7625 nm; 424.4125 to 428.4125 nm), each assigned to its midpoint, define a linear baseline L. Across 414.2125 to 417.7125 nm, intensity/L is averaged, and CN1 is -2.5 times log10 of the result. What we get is -0.07 mag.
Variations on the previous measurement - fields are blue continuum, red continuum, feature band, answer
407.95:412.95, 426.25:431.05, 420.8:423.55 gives -0.089 mag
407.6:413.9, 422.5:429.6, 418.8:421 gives -0.055 mag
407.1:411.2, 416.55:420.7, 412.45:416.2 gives -0.047 mag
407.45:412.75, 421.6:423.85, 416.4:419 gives -0.054 mag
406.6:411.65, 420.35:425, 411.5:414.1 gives -0.060 mag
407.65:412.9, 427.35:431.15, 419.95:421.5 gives -0.118 mag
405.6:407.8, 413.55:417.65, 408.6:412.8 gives -0.021 mag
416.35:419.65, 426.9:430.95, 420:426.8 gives -0.052 mag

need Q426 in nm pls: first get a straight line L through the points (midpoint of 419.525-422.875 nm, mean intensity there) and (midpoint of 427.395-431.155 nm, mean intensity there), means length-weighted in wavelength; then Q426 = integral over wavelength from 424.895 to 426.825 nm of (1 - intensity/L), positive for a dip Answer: -0.14 nm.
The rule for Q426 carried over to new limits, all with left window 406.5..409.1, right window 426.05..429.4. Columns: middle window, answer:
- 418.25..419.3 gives -0.07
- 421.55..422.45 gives -0.10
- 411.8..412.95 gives -0.10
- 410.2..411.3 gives 0.02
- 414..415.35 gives -0.11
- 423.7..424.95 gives -0.09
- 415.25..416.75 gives -0.18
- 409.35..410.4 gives 0.11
